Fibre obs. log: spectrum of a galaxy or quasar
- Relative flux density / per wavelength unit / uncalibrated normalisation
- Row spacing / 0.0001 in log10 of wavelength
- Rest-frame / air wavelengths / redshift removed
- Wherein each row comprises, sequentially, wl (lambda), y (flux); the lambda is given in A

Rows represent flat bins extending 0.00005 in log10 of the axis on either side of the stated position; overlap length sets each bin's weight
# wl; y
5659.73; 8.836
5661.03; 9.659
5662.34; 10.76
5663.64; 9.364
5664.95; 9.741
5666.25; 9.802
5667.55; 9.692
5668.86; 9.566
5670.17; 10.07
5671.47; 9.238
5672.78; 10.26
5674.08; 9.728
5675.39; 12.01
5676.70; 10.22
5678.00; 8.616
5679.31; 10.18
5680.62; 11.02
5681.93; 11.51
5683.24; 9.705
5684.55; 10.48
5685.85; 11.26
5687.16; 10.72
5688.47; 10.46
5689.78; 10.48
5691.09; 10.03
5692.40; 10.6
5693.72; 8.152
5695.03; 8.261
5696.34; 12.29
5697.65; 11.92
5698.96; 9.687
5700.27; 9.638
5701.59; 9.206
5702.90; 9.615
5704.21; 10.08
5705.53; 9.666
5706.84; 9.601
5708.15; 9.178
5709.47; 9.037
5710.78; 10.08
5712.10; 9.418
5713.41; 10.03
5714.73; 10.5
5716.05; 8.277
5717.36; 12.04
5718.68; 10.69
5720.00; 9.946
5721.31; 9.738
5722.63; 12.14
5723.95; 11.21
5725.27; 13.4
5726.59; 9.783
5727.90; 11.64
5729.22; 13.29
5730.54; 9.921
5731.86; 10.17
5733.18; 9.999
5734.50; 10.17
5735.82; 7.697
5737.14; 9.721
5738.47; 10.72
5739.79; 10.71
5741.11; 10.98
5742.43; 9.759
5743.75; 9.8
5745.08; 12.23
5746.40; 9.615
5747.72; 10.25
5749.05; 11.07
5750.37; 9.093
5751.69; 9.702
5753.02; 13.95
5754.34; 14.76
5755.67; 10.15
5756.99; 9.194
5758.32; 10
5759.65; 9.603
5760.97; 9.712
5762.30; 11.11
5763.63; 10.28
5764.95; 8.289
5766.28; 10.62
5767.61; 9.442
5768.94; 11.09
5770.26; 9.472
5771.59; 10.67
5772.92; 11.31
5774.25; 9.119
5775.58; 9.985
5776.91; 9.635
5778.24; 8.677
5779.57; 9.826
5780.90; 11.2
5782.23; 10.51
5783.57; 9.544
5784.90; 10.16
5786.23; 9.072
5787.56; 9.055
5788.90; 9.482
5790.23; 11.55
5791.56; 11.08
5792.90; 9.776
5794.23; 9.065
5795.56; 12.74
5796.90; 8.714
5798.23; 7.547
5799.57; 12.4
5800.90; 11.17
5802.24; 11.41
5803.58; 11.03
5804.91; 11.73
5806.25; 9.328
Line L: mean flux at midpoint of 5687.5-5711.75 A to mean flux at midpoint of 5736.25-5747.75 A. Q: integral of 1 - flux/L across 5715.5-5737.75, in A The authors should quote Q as -0.9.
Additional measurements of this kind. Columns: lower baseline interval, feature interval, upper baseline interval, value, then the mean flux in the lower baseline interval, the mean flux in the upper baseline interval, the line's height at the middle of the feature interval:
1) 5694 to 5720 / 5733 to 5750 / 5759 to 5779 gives -0.4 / 9.93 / 9.94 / 9.94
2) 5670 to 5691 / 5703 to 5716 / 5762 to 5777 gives 0.8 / 10.4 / 10.1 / 10.3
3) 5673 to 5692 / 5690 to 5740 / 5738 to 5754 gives 1.8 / 10.5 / 10.7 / 10.6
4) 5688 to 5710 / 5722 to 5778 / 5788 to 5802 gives -2.0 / 9.87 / 10.4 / 10.1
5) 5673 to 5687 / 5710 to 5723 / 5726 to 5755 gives 0.5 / 10.5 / 10.7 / 10.6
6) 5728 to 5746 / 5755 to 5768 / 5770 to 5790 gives 0.3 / 10.4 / 9.89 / 10.1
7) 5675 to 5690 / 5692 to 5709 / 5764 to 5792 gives 1.0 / 10.5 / 9.99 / 10.4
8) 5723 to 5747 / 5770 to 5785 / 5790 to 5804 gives 0.8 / 10.6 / 10.5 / 10.6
